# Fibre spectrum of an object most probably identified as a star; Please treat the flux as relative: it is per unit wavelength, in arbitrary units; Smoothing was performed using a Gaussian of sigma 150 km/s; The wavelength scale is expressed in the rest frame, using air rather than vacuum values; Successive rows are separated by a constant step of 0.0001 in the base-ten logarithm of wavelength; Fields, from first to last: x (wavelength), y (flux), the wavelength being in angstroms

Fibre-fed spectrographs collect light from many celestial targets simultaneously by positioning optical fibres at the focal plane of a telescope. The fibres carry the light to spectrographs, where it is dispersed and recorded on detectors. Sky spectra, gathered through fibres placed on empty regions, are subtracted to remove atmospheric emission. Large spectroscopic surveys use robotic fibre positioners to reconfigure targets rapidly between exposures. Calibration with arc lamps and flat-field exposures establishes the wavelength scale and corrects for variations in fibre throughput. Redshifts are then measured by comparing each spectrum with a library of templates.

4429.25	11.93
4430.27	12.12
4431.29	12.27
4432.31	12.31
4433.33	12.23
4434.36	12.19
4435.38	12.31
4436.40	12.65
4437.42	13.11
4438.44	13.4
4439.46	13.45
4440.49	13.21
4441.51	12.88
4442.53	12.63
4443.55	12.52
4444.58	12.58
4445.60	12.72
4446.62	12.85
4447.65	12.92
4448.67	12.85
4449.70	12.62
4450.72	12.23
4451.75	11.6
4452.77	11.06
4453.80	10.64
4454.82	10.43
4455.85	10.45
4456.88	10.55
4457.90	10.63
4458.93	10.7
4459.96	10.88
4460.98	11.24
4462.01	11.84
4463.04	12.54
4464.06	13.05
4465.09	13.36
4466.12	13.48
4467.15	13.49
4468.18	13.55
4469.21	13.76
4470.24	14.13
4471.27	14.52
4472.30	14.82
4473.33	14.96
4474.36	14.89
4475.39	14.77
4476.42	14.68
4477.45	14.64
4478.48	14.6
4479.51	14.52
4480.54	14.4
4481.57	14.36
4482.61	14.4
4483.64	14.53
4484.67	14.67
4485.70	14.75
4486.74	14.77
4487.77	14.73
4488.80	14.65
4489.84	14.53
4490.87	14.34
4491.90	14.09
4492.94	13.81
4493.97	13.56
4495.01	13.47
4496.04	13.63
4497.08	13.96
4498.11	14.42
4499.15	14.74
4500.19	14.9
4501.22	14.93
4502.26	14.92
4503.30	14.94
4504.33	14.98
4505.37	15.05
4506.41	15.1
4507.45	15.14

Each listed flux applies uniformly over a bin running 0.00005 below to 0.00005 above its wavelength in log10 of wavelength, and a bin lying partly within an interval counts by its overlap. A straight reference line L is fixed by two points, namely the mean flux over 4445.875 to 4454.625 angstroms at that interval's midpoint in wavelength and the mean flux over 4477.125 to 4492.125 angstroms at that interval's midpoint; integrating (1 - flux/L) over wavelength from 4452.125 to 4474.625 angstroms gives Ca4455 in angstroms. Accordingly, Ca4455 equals 1.0 angstroms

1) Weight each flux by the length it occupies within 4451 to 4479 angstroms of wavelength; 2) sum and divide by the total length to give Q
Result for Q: 12.8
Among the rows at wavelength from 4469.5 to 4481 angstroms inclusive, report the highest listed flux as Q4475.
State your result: 14.96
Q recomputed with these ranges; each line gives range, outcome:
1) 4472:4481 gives 14.7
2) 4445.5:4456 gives 11.9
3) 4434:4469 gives 12.3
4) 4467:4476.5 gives 14.4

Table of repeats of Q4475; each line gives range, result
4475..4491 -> 14.77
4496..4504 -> 14.94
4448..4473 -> 14.82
